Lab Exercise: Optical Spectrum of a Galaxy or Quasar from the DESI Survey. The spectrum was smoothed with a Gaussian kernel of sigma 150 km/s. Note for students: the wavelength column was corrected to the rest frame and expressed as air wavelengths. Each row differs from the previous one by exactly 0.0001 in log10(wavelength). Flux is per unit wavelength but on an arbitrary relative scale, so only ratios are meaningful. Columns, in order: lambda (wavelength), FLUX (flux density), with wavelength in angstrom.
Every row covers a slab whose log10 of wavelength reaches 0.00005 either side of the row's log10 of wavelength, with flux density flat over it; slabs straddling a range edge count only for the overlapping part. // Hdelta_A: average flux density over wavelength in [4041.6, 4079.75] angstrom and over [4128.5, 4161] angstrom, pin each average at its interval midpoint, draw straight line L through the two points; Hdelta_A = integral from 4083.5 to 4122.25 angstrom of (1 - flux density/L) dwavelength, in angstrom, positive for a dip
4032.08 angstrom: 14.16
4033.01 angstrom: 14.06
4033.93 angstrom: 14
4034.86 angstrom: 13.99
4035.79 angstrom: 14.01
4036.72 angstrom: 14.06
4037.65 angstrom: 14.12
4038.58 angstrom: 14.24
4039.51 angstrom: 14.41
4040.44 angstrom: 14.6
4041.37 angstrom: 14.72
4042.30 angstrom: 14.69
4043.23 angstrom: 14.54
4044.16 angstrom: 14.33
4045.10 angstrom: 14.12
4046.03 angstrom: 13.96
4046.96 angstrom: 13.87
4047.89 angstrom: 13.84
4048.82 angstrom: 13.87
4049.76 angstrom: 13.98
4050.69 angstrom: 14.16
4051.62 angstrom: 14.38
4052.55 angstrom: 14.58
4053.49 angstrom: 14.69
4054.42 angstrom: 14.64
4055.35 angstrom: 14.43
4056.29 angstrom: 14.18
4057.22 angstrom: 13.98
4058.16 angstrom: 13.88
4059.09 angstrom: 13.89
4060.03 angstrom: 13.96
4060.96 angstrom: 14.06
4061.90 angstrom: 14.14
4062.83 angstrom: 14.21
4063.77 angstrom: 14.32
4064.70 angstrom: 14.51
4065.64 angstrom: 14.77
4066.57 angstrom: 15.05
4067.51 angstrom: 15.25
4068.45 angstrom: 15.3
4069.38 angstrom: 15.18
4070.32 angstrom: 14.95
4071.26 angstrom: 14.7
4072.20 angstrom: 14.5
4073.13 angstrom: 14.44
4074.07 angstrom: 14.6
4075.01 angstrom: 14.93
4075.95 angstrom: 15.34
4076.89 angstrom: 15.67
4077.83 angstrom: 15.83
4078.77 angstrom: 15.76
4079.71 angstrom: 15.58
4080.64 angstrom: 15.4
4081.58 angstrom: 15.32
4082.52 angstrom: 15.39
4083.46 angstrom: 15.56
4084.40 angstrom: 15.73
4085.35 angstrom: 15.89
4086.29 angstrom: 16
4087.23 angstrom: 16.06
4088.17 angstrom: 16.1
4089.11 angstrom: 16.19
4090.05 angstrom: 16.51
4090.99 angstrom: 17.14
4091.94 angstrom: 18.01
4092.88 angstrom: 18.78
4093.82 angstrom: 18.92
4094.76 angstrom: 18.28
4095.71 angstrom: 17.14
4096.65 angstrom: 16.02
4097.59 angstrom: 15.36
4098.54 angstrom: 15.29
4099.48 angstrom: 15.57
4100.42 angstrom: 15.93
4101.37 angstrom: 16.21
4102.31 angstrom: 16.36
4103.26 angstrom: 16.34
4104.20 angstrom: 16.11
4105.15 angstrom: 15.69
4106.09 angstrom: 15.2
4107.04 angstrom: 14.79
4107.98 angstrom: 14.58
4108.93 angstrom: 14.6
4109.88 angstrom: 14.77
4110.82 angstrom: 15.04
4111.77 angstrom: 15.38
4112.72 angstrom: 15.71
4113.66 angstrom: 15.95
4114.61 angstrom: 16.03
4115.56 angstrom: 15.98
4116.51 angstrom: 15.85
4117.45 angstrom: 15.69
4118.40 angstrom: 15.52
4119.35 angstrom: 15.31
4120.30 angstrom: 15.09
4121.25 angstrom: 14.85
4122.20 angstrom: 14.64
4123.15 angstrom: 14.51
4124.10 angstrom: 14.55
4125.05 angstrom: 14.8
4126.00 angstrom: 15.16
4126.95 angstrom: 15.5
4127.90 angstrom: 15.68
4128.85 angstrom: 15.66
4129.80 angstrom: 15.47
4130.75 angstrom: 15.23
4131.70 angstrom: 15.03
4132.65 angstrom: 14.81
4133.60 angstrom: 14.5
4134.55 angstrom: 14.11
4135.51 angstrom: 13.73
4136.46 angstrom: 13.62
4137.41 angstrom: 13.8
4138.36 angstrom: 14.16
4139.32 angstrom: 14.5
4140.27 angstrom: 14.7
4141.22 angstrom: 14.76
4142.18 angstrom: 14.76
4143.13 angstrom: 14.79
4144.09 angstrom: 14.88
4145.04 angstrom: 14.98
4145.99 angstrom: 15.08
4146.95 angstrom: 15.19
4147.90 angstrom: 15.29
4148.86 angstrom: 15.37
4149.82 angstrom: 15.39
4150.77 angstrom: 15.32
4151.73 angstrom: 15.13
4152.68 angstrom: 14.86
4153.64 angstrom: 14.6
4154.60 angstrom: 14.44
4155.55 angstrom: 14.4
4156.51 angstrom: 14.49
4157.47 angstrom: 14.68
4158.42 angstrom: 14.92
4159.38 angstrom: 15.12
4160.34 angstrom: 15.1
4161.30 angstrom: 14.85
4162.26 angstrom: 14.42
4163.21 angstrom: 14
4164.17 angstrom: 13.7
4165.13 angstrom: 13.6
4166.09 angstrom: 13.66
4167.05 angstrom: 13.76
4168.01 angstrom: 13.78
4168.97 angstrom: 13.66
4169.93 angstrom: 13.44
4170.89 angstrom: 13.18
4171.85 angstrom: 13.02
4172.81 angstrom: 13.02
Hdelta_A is -3.4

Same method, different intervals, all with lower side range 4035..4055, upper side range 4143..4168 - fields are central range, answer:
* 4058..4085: -1.03 angstrom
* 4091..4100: -1.61 angstrom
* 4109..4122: -0.81 angstrom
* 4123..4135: -0.36 angstrom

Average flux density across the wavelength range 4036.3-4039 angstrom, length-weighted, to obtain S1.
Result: 14.1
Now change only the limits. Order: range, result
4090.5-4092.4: 17.5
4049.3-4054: 14.4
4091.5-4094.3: 18.6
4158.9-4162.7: 14.8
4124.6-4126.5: 15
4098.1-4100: 15.5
